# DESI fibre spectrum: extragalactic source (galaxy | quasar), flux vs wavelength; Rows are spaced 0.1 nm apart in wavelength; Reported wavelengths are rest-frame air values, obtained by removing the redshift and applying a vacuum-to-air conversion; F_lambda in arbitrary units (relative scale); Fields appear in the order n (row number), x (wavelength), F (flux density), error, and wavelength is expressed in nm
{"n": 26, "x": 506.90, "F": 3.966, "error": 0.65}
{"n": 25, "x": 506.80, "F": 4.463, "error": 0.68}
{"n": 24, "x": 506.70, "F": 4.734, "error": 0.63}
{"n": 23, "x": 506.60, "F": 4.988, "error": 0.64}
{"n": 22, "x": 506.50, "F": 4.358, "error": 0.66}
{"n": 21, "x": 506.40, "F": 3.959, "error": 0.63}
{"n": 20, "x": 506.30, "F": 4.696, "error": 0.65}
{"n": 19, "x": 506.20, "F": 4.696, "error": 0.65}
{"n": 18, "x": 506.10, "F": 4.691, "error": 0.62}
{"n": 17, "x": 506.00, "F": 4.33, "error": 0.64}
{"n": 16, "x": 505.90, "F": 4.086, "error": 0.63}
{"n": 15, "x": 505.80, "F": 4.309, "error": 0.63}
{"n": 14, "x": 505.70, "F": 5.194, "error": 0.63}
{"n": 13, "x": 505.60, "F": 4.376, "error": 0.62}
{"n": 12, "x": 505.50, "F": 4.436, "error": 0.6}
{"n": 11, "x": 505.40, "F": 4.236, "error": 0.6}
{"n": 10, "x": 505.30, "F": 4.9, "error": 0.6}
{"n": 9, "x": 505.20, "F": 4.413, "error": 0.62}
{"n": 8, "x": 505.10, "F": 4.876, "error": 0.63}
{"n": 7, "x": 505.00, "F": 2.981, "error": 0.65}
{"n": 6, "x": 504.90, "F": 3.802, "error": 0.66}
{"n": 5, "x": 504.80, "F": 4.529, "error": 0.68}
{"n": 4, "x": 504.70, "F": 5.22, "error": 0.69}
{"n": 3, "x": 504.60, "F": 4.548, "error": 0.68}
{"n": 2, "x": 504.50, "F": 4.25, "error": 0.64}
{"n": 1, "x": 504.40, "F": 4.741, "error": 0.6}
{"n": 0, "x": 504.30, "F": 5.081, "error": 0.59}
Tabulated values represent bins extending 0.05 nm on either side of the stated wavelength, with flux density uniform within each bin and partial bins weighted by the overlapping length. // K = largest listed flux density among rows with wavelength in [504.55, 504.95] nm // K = 5.22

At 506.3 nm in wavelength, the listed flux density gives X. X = 4.696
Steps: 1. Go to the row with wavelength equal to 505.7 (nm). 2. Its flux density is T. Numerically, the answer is 5.194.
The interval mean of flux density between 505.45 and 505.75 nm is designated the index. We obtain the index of 4.67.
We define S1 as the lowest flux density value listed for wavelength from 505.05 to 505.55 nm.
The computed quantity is 4.236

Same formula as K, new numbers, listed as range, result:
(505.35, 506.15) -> 5.194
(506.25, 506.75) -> 4.988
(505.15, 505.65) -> 4.9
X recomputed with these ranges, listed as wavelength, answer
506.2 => 4.696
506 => 4.33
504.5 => 4.25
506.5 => 4.358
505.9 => 4.086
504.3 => 5.081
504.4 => 4.741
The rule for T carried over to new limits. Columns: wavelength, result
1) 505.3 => 4.9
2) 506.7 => 4.734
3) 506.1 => 4.691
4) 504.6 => 4.548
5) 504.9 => 3.802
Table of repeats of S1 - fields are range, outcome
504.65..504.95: 3.802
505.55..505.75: 4.376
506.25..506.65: 3.959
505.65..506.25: 4.086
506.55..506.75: 4.734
